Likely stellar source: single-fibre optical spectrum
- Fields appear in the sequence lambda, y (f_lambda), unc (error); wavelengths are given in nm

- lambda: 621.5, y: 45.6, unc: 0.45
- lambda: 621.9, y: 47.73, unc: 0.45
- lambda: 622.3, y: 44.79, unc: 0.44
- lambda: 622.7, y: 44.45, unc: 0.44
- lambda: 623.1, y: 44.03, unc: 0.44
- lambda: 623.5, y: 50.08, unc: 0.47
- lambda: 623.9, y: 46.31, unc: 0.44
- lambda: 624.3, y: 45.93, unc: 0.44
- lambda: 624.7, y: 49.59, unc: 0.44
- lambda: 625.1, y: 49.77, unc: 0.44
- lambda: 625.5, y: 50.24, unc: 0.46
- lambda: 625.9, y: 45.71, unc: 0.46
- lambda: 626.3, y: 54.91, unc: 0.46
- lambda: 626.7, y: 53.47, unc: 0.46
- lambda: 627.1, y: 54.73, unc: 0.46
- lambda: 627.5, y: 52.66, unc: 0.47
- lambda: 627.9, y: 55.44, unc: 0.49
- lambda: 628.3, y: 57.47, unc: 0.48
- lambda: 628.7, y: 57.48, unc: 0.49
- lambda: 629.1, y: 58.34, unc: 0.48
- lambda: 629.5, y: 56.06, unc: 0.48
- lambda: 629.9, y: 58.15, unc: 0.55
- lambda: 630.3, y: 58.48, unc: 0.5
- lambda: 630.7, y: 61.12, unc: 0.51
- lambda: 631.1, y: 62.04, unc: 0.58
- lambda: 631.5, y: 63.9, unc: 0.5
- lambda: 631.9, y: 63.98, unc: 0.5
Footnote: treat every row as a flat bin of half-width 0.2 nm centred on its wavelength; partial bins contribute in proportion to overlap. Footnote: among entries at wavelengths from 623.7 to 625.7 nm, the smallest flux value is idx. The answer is 45.93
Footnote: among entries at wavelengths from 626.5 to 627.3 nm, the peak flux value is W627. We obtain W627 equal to 54.73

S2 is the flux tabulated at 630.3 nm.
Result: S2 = 58.48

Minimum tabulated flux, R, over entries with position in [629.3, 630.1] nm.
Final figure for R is 56.06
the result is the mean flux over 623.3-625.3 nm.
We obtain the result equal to 48.3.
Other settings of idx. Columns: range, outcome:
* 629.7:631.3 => 58.15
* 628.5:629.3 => 57.48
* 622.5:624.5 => 44.03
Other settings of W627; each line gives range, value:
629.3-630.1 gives 58.15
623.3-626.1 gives 50.24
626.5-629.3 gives 58.34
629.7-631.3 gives 62.04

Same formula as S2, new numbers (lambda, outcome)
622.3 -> 44.79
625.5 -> 50.24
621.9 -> 47.73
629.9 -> 58.15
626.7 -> 53.47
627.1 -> 54.73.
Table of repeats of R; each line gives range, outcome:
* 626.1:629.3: 52.66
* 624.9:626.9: 45.71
